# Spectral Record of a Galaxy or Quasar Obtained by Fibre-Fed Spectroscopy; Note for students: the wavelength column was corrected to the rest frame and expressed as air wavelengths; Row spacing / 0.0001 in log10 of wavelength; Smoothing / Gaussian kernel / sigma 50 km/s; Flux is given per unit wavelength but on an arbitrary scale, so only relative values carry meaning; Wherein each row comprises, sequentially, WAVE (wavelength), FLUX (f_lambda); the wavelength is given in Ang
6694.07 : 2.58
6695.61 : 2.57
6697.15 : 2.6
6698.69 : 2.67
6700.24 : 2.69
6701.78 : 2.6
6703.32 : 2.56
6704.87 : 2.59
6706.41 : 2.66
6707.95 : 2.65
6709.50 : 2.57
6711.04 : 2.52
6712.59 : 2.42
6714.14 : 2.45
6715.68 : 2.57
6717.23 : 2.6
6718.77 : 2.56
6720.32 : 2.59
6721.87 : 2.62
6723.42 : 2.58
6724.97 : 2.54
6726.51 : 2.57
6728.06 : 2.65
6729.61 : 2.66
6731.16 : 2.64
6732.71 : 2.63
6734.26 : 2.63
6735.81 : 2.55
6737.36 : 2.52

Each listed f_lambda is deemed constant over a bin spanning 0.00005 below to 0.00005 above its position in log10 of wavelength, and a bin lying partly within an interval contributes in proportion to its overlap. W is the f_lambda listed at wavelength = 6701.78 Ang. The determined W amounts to 2.6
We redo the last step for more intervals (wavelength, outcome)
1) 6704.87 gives 2.59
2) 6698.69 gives 2.67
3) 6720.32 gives 2.59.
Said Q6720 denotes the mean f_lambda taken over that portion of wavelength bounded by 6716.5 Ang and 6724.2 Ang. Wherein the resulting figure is 2.59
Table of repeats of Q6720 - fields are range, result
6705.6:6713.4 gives 2.56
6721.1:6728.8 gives 2.59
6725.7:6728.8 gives 2.62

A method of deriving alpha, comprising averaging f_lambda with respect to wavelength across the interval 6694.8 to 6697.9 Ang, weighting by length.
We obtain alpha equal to 2.59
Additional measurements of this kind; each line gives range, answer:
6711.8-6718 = 2.51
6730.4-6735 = 2.63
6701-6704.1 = 2.58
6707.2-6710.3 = 2.61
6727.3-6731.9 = 2.65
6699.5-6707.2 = 2.62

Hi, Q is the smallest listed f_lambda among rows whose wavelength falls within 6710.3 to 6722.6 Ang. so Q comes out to 2.42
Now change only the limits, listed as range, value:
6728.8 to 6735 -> 2.63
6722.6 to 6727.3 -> 2.54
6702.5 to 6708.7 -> 2.56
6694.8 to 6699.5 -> 2.57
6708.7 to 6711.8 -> 2.52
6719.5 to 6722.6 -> 2.59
